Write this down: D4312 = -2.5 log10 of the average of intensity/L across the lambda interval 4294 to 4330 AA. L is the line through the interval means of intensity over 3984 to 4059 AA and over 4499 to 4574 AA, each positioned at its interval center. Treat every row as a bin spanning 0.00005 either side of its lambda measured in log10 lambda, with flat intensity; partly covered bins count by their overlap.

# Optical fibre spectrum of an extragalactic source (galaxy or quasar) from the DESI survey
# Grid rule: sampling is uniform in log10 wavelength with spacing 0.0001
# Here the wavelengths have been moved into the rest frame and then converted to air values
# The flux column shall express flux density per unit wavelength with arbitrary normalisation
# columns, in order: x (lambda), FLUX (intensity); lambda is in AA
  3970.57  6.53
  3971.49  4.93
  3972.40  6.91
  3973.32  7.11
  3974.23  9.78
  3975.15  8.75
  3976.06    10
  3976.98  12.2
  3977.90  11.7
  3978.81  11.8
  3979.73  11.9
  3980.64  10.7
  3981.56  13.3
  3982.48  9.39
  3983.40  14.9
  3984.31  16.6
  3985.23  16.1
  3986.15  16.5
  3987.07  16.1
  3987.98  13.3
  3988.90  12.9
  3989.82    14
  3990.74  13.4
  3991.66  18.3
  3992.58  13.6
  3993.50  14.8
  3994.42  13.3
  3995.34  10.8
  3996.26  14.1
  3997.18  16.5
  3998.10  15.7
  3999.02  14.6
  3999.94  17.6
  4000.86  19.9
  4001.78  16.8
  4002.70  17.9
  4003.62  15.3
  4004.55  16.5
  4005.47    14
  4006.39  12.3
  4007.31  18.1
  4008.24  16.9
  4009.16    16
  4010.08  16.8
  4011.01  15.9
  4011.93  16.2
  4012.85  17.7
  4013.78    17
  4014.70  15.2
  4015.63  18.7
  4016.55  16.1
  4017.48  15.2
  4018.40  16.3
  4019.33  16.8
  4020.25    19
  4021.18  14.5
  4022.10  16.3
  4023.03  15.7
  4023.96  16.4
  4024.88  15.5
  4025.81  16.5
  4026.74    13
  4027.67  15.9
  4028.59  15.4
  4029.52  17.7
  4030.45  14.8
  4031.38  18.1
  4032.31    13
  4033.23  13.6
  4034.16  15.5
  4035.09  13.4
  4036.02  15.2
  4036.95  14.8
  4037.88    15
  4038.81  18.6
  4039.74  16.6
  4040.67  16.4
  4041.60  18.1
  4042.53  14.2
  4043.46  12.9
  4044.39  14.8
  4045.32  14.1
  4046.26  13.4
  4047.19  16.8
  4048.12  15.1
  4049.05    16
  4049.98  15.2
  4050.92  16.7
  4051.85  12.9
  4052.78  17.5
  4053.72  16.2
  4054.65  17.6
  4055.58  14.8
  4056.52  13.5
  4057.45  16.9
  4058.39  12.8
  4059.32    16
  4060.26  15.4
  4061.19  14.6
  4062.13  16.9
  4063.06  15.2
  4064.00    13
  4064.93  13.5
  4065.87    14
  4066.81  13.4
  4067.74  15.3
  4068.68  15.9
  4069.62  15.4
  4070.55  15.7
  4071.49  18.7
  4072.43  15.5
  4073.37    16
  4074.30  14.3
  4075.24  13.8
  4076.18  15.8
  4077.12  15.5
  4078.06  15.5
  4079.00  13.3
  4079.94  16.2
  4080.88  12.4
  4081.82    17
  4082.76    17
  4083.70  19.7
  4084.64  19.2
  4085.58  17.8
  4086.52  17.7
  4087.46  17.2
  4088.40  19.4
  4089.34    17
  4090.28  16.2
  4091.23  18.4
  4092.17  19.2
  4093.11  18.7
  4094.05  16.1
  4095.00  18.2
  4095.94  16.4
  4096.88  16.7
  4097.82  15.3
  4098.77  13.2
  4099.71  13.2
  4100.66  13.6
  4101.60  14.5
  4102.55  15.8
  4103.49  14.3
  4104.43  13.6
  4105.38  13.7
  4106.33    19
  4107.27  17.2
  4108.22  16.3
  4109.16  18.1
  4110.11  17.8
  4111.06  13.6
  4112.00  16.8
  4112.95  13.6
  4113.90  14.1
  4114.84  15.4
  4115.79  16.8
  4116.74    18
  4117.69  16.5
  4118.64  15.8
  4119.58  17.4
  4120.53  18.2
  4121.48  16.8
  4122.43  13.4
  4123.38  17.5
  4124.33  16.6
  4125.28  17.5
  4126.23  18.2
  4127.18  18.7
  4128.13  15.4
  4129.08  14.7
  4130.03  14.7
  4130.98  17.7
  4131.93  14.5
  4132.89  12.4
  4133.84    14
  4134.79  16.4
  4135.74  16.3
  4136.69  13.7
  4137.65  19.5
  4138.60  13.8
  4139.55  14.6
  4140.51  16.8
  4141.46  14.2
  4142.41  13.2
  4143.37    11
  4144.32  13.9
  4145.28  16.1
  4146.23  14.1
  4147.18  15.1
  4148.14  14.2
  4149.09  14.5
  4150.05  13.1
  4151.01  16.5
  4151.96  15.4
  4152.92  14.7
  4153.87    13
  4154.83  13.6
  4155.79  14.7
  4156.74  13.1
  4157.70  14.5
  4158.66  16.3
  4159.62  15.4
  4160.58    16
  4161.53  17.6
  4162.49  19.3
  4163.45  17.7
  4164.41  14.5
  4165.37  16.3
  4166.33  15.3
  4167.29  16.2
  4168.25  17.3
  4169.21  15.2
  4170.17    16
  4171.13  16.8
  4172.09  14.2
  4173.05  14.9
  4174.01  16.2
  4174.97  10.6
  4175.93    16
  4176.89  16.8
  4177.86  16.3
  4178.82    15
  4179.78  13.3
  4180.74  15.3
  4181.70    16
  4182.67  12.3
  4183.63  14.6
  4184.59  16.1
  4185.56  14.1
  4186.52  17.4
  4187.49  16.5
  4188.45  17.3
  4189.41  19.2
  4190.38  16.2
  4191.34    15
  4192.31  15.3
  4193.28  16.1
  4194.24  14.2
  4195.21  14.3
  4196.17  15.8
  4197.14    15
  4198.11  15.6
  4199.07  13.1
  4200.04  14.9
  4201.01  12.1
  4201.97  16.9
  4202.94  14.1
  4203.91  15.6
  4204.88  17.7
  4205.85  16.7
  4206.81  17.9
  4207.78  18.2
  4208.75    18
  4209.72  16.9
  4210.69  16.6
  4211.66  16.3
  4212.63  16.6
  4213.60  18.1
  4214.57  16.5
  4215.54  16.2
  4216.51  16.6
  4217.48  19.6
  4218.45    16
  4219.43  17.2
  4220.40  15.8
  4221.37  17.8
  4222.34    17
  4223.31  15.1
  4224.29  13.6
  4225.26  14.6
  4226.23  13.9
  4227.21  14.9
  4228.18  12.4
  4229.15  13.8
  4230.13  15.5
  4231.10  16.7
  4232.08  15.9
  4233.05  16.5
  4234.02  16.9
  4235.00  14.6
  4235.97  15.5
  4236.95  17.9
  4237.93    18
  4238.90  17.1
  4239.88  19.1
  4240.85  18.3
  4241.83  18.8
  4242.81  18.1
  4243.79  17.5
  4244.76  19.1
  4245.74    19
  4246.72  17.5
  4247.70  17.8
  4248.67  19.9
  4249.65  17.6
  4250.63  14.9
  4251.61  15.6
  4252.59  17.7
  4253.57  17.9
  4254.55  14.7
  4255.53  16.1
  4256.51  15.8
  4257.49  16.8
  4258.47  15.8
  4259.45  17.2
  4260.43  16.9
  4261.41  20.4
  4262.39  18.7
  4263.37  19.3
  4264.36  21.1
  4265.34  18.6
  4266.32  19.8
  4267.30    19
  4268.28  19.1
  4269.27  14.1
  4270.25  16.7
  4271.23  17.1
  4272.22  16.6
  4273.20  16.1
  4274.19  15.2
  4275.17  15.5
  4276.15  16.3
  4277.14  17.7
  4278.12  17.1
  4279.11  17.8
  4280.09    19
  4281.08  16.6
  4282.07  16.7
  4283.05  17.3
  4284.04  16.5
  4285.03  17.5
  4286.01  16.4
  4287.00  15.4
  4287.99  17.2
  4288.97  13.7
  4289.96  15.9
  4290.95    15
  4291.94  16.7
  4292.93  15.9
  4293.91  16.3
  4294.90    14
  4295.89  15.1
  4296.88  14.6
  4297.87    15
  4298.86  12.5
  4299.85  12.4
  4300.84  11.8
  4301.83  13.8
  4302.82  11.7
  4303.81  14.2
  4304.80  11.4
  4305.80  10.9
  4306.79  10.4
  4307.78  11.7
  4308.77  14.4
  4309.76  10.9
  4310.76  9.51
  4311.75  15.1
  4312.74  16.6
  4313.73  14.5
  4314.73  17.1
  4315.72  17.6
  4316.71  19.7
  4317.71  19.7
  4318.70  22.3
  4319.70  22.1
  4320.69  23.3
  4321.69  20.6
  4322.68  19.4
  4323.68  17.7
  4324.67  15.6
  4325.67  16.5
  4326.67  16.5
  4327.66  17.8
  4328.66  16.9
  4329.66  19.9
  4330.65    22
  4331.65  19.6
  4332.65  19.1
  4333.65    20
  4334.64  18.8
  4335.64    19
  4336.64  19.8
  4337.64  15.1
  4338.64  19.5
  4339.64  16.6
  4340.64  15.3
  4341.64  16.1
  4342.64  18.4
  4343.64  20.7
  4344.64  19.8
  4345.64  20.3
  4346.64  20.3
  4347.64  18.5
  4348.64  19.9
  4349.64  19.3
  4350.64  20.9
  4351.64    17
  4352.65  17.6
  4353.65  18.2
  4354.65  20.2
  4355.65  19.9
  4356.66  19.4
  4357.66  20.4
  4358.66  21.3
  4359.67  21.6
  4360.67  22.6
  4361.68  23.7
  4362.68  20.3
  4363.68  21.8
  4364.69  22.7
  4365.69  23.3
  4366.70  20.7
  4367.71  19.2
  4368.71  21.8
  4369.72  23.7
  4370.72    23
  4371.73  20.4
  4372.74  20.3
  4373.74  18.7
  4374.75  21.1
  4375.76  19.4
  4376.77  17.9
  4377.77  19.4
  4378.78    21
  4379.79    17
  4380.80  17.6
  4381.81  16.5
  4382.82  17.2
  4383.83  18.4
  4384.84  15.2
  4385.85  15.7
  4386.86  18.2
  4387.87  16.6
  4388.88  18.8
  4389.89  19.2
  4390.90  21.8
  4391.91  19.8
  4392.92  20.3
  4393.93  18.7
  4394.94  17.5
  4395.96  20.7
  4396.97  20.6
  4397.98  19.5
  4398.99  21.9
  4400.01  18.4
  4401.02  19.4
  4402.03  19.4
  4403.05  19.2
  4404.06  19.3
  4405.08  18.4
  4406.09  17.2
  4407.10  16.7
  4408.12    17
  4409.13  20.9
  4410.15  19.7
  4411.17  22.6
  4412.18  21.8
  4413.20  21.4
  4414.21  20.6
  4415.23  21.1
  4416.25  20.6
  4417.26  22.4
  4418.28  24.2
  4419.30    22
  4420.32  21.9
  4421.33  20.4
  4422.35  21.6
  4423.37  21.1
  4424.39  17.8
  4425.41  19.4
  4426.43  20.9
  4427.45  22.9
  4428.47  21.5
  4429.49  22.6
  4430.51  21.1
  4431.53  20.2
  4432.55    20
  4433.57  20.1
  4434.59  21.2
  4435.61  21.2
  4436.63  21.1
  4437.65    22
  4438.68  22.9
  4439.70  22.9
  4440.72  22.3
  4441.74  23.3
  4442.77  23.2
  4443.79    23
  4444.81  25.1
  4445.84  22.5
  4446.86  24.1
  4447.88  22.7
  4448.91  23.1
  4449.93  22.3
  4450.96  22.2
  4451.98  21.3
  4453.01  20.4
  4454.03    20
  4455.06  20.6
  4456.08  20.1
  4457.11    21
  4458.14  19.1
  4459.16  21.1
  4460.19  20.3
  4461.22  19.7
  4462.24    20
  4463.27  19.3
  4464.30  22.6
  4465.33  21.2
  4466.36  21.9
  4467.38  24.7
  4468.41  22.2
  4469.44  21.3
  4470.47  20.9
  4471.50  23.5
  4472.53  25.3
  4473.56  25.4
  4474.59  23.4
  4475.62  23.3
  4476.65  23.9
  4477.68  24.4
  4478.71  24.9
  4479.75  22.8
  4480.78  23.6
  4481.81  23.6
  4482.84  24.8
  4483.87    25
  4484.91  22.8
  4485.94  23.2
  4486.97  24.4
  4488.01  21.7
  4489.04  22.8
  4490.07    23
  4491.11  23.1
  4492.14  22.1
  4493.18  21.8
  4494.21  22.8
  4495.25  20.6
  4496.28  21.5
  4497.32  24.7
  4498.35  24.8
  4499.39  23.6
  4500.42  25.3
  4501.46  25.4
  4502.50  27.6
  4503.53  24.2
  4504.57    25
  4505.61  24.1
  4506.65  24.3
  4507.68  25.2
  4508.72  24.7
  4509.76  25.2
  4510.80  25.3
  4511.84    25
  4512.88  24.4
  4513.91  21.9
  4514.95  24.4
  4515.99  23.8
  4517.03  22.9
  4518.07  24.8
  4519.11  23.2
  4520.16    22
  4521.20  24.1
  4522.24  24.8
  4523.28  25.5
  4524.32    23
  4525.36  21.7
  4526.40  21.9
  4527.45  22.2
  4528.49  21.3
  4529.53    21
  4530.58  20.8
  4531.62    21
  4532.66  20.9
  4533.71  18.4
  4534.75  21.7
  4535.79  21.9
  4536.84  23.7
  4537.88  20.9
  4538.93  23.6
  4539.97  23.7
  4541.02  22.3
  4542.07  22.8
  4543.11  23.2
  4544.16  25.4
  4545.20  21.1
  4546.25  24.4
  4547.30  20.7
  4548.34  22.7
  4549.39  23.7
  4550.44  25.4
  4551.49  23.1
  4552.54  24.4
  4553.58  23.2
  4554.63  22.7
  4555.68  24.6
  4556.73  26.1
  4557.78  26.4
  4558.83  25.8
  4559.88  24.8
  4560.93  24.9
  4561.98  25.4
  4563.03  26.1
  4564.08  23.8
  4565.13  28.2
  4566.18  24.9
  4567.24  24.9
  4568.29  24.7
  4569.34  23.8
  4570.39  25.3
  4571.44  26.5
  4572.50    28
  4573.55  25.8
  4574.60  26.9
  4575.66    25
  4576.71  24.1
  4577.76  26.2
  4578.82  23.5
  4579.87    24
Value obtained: 0.28 mag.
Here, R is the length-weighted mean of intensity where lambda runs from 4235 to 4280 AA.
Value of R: 17.5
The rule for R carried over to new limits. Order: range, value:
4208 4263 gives 16.8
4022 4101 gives 15.7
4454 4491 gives 22.5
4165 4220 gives 15.9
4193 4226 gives 16.1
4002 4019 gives 16.2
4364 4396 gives 19.4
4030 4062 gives 15.3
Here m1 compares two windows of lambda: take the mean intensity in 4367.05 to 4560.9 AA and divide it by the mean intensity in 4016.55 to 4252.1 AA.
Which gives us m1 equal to 1.38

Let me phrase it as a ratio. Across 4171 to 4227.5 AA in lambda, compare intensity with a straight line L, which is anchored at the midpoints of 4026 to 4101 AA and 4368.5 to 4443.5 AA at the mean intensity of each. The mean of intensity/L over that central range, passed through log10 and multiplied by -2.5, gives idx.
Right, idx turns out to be 0.11 mag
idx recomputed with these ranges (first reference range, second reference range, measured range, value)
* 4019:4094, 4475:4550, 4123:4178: 0.13 mag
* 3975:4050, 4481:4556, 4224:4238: 0.21 mag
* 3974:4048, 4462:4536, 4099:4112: 0.08 mag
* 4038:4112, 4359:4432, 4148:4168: 0.11 mag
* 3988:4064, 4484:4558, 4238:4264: 0.09 mag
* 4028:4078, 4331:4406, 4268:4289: 0.10 mag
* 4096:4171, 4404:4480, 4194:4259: 0.06 mag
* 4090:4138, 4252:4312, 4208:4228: -0.03 mag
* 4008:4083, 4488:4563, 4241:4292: 0.12 mag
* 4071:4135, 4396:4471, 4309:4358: 0.07 mag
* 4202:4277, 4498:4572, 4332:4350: 0.03 mag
